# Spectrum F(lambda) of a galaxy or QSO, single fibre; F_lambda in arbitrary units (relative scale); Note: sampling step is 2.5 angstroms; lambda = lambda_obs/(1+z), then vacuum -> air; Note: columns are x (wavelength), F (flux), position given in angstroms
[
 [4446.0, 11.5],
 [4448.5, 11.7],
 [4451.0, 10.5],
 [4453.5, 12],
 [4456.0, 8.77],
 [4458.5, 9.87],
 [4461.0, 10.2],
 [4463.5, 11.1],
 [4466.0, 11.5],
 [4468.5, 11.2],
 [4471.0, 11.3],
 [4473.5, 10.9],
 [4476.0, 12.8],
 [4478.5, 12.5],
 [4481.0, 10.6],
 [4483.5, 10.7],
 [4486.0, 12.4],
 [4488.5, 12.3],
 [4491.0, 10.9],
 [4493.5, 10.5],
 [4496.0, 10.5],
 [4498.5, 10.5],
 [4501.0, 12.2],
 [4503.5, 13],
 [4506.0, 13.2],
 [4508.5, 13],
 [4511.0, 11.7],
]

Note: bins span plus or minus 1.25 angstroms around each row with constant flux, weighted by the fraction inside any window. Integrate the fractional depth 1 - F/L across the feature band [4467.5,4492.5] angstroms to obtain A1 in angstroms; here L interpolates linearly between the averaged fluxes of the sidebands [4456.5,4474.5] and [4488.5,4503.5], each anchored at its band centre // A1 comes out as -1.3 angstroms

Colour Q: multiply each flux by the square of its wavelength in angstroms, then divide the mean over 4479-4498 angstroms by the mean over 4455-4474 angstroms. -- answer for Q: 1.06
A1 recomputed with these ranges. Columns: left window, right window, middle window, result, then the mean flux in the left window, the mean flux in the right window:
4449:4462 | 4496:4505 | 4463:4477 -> -0.9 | 10.4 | 11.7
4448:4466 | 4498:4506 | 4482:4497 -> 0.7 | 10.6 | 12.2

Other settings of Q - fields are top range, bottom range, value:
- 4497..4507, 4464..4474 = 1.10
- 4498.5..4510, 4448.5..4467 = 1.21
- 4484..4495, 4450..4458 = 1.12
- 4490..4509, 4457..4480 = 1.06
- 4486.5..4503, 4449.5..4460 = 1.11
